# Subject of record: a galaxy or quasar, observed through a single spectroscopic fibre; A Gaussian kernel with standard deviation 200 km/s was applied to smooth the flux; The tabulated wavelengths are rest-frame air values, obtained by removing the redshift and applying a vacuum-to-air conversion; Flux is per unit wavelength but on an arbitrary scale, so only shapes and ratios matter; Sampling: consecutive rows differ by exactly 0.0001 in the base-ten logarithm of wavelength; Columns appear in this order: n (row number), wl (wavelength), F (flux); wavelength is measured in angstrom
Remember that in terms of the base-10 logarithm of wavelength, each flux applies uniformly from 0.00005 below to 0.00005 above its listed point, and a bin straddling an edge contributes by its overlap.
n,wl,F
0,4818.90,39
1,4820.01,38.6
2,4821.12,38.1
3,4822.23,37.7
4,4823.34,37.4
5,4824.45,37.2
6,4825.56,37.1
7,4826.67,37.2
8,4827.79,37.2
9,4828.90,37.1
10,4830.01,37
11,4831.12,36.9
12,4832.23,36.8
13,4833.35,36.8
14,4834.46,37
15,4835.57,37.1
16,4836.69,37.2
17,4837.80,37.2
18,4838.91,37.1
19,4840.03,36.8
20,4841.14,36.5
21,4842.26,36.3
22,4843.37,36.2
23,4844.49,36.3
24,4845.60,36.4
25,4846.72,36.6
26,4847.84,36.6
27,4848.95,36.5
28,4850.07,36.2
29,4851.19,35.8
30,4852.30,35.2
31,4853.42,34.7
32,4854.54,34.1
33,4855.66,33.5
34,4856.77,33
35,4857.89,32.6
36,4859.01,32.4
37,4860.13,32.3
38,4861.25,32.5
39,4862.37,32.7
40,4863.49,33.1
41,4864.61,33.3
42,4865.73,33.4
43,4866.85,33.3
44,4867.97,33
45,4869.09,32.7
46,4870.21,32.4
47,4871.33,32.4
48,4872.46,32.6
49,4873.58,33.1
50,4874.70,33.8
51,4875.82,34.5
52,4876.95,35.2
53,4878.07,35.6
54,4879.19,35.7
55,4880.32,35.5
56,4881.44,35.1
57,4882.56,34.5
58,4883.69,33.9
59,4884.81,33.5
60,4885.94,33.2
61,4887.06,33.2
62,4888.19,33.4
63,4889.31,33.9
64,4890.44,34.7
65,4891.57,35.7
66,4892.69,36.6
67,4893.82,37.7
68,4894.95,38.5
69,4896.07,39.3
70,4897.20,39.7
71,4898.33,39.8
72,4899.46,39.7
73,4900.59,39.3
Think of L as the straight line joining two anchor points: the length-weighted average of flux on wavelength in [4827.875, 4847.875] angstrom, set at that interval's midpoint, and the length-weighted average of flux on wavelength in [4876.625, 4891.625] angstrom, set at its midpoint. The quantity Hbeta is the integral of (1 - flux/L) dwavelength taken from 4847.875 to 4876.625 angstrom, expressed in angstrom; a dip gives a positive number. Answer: 1.6 angstrom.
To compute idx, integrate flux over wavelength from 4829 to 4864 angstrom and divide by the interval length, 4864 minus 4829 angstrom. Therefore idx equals 35.5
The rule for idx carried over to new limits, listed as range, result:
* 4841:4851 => 36.3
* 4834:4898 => 34.9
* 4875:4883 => 35.1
